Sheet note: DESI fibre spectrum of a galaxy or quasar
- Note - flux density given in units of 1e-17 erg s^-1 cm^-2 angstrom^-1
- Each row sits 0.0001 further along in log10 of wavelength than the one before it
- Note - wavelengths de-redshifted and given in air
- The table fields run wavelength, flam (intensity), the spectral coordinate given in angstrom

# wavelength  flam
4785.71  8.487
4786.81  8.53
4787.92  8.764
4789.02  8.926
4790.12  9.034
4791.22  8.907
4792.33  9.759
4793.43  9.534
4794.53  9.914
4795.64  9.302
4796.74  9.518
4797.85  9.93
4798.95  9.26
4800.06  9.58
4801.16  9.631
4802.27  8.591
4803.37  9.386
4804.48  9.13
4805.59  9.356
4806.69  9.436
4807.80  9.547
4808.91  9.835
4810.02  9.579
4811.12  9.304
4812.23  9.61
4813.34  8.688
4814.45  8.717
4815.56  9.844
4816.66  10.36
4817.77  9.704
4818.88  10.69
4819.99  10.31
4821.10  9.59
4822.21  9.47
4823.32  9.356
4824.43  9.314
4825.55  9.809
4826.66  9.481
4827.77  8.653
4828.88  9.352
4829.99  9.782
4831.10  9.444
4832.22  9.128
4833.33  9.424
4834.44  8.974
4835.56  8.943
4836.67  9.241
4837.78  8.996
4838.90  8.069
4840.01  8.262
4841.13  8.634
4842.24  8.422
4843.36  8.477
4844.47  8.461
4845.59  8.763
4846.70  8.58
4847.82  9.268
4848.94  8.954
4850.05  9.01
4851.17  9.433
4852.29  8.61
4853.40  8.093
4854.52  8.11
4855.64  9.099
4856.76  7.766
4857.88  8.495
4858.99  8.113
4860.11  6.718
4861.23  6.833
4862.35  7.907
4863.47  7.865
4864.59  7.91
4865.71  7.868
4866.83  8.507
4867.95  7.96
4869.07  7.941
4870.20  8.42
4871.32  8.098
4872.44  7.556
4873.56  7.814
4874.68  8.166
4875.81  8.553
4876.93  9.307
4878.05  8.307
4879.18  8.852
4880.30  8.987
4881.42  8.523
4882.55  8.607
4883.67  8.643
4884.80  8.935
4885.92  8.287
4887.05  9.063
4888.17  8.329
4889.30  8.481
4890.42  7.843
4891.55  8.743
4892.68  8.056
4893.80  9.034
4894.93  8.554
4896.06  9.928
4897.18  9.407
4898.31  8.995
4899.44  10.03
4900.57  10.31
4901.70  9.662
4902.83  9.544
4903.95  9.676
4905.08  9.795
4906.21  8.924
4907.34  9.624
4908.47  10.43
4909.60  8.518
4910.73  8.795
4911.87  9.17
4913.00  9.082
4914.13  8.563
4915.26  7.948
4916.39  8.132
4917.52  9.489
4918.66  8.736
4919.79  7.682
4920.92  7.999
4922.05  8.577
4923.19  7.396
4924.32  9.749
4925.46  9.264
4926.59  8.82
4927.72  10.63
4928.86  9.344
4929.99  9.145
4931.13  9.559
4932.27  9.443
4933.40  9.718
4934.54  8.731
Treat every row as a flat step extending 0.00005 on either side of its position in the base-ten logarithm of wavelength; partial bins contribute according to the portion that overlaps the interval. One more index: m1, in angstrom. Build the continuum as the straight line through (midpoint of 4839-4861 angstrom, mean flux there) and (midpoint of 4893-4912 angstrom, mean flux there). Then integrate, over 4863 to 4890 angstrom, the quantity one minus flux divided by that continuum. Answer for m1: 1.7 angstrom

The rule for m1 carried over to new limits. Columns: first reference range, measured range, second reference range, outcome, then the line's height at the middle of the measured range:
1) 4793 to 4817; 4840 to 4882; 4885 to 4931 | 4.0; 9.21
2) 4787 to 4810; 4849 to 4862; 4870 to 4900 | 1.0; 8.89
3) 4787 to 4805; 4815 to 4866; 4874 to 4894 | 0.5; 8.94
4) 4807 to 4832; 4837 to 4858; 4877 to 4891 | 1.2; 9.14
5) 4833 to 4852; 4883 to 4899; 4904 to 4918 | 0.4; 8.99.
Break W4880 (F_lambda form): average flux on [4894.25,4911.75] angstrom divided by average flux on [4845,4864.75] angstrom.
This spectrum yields 1.14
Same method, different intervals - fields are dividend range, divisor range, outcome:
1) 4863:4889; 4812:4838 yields 0.89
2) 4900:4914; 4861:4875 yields 1.19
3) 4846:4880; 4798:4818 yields 0.88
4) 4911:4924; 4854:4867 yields 1.07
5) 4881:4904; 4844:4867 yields 1.08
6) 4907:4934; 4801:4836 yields 0.95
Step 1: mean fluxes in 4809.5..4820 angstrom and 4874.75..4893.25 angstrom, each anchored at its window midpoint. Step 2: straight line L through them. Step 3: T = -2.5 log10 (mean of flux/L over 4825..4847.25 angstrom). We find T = 0.05 mag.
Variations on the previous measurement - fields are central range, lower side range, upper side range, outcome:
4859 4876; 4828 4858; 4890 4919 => 0.14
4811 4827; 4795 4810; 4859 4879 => -0.06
